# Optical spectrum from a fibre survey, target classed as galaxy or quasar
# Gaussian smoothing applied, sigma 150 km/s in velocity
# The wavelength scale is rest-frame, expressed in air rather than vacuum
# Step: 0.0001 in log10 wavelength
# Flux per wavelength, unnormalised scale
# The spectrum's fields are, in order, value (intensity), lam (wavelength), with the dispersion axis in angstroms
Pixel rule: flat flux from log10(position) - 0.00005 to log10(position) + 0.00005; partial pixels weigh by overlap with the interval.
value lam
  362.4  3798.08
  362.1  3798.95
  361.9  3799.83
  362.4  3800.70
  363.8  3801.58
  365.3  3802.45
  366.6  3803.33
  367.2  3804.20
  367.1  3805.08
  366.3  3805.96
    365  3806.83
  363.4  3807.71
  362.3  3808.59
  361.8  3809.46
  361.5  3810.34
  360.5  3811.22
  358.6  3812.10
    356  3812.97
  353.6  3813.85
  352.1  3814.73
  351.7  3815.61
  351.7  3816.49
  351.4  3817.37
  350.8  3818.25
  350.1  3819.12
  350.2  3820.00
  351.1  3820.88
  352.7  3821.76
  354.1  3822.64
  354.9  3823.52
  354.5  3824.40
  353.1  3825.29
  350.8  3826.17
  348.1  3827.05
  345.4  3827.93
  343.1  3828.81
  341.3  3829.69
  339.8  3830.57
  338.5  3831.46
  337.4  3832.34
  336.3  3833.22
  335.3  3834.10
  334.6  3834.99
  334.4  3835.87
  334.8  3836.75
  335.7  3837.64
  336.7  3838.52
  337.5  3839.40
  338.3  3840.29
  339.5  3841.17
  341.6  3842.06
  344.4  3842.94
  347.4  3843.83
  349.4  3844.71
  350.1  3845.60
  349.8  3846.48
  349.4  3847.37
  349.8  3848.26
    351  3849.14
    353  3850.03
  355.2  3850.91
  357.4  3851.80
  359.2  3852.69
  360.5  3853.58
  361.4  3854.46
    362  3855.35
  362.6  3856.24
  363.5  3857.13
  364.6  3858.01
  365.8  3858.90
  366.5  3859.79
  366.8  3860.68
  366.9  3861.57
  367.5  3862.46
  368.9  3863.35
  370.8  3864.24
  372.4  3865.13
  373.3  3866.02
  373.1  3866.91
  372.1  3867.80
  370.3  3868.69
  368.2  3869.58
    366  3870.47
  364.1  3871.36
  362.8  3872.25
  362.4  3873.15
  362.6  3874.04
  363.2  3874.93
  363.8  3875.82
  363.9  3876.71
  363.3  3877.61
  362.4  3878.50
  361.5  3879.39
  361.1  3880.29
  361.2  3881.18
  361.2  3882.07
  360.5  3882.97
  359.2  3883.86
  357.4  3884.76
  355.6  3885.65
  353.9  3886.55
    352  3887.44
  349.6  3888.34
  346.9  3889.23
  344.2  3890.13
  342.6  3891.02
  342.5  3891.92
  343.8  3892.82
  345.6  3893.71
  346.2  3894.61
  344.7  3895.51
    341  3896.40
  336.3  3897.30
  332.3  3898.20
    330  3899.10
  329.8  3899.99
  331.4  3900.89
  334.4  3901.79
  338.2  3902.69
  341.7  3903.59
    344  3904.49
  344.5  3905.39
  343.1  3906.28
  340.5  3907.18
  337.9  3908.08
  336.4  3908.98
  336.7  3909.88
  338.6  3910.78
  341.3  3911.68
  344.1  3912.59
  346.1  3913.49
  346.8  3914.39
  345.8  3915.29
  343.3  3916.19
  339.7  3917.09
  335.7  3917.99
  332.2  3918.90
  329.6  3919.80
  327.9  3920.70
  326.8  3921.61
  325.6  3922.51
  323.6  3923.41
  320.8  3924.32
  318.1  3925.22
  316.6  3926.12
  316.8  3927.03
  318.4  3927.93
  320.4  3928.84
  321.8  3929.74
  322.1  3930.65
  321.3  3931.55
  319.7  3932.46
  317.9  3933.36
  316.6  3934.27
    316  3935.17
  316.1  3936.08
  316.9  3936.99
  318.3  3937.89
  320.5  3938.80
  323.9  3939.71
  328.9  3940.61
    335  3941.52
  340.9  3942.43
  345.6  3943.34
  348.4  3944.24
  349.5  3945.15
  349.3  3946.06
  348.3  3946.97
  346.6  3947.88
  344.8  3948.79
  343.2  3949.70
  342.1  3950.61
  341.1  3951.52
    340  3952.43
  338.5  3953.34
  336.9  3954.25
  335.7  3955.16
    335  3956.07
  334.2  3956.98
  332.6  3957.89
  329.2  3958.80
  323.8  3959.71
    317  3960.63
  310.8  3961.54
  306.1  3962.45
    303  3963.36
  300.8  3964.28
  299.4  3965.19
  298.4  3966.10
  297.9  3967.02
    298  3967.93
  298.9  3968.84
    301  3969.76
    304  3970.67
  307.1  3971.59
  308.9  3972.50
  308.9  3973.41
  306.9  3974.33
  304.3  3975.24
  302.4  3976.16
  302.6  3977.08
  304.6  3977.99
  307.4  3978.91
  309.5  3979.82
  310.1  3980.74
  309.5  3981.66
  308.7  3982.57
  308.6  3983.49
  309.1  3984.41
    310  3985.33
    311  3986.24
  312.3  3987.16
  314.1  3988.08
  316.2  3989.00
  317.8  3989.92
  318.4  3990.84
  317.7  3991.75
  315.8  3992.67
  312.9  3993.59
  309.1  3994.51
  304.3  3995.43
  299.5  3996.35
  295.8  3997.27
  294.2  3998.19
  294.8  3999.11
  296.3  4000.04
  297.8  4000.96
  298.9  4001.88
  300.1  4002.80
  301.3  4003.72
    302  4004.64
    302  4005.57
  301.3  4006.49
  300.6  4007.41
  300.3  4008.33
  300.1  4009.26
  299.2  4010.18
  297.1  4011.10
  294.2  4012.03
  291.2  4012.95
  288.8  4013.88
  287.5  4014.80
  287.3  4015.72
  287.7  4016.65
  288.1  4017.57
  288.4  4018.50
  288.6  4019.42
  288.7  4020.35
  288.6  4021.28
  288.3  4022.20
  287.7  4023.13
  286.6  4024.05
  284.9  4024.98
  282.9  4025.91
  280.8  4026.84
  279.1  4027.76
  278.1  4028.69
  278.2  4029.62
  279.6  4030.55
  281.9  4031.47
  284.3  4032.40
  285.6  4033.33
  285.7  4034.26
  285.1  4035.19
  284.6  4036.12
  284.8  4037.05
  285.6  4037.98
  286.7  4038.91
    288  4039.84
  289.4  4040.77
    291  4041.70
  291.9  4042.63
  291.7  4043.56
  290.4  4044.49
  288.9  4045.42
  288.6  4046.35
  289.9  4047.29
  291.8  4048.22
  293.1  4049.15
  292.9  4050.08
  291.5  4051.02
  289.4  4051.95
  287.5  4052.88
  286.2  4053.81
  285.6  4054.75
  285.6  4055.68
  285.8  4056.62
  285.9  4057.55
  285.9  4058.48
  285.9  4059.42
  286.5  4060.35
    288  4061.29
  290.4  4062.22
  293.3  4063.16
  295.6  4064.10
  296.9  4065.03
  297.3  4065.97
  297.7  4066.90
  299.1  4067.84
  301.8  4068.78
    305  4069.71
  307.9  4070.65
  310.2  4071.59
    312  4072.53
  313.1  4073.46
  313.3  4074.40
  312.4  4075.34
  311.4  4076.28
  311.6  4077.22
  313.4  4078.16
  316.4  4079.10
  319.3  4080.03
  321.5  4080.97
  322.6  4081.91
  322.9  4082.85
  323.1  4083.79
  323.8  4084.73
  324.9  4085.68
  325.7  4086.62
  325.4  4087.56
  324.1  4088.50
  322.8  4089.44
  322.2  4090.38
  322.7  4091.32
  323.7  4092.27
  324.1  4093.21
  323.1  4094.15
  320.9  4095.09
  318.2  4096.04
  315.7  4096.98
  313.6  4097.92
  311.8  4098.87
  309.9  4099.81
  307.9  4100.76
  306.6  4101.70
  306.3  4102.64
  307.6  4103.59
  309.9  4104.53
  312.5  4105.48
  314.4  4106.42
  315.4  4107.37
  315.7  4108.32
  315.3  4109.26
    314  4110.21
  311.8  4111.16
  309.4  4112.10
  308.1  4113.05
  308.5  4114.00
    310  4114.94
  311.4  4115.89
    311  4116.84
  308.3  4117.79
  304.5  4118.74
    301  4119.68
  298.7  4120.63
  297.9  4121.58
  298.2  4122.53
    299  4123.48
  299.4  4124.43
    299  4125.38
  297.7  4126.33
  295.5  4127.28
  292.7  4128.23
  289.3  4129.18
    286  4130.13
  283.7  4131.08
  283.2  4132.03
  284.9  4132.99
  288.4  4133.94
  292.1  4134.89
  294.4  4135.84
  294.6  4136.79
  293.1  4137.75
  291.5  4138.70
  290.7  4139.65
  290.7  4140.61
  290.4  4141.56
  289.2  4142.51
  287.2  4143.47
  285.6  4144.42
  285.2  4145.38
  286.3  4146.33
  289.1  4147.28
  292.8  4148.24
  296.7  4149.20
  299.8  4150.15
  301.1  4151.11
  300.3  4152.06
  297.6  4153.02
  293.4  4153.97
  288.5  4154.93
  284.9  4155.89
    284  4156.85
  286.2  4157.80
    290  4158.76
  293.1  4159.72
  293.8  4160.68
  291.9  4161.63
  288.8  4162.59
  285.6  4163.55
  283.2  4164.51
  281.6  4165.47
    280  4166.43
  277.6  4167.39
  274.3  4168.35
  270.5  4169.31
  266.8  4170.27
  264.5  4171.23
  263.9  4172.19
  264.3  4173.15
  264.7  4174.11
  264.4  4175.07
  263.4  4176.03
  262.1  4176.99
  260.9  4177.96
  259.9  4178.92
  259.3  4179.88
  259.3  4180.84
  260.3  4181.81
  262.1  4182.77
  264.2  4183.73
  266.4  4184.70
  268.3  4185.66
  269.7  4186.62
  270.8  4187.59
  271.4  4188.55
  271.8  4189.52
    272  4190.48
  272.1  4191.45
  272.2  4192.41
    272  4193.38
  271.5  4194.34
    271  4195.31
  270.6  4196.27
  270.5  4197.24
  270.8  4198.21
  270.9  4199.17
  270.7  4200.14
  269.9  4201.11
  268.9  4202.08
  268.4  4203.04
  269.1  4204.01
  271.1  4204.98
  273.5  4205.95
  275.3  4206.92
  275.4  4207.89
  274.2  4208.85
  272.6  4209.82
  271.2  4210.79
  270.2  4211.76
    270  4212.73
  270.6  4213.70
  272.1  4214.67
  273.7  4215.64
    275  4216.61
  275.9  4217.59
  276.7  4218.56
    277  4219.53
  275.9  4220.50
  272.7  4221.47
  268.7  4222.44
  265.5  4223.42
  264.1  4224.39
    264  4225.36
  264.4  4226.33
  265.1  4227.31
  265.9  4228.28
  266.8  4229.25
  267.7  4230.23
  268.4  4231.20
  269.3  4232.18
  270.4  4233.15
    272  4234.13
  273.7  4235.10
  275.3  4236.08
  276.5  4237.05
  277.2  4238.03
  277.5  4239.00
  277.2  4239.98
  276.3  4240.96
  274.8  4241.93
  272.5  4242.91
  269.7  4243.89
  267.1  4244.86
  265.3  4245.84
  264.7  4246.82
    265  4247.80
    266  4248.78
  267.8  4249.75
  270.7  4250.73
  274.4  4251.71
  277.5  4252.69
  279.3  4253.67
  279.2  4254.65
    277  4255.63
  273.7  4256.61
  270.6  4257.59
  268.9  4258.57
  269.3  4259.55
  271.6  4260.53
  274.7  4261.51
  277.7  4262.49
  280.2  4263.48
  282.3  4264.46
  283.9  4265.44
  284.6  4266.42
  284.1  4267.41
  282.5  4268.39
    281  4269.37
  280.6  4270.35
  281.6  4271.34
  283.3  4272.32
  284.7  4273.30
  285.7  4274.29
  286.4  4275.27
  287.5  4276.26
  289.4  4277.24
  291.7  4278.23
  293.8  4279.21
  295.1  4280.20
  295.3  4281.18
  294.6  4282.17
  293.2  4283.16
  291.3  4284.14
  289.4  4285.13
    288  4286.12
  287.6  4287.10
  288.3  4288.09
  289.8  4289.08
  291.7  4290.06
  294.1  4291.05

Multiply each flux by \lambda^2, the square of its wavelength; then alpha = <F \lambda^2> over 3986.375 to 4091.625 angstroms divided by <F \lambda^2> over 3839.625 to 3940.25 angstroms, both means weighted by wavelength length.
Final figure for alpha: 0.93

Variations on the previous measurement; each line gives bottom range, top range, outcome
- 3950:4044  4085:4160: 1.07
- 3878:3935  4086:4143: 1.00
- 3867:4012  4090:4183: 0.99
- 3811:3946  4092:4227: 0.95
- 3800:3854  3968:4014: 0.94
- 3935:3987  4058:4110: 1.03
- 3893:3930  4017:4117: 0.97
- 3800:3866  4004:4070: 0.91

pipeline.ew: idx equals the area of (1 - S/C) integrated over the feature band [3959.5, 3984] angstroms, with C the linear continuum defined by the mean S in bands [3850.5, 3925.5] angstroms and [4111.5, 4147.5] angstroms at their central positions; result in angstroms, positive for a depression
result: 1.91 angstroms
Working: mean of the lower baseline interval 351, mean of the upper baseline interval 296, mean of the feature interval 306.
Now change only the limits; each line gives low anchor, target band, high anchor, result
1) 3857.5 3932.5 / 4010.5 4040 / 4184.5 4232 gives 2.7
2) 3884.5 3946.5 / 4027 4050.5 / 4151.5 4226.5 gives 1.6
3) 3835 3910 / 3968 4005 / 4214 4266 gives 2.4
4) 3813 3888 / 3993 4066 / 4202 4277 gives 6.1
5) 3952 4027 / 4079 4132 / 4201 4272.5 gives -3.8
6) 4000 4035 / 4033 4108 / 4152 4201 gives -4.9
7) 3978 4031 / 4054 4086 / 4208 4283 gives -1.3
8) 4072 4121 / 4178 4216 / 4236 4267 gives 2.5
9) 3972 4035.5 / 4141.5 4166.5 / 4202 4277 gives -0.6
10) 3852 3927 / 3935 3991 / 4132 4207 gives 1.9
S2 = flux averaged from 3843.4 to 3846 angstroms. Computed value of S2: 349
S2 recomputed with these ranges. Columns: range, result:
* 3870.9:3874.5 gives 363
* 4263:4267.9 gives 283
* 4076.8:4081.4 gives 317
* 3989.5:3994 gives 317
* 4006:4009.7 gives 301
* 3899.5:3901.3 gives 332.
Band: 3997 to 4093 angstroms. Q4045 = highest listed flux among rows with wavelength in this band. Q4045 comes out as 325.7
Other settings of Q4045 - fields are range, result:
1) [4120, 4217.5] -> 301.1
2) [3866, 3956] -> 373.3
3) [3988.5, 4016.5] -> 318.4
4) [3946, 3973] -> 349.3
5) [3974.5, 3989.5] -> 316.2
